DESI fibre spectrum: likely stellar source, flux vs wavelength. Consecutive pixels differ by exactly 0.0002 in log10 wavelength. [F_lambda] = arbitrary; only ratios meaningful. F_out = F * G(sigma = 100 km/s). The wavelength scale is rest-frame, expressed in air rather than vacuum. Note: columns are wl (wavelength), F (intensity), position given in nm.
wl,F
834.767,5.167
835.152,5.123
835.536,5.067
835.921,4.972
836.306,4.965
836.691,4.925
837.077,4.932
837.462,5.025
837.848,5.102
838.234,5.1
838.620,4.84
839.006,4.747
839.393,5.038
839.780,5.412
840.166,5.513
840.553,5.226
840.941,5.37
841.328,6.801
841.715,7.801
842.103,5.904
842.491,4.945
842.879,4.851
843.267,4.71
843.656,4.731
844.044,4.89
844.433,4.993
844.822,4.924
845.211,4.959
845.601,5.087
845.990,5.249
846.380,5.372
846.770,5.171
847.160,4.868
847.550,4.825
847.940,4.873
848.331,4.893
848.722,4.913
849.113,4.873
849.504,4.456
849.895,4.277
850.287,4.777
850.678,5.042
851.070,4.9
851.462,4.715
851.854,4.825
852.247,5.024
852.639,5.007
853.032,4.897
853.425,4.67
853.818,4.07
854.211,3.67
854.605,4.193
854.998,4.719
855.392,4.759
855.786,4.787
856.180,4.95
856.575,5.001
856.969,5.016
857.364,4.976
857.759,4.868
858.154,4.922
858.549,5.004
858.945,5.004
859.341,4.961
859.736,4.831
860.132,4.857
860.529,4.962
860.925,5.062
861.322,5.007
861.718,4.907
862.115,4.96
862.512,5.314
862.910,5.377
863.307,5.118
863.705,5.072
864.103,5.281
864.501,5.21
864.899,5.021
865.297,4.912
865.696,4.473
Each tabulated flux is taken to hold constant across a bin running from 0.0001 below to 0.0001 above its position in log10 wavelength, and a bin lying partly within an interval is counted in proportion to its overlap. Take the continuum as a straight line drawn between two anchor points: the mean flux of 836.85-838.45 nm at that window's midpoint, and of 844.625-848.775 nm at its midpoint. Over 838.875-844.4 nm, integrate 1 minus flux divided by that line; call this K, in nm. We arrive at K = -0.43 nm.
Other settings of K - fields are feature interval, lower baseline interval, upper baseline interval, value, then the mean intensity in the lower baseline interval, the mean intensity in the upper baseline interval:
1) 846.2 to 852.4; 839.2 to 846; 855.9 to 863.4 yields 0.425 nm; 5.36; 5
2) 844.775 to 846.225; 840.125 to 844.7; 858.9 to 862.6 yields 0.083 nm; 5.47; 4.98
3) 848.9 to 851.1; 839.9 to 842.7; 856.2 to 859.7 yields 0.288 nm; 5.92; 4.96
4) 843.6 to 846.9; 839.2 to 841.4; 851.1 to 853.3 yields 0.117 nm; 5.49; 4.89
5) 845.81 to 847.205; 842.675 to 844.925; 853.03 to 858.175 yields -0.113 nm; 4.85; 4.66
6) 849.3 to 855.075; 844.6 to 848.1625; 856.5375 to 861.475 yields 0.445 nm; 5.03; 4.96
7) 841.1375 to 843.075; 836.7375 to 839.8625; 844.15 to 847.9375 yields -0.400 nm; 5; 5.04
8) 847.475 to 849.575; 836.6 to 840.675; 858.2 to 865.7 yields 0.097 nm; 5.08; 5.03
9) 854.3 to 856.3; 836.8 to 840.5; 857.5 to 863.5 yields 0.163 nm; 5.08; 5.01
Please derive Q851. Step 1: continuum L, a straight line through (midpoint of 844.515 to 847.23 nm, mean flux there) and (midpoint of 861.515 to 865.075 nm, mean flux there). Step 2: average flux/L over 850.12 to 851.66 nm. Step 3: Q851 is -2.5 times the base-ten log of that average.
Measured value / 0.05 mag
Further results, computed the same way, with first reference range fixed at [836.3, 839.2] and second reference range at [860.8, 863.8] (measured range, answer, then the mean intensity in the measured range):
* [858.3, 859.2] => 0.02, 4.99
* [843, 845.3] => 0.03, 4.86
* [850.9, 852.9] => 0.03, 4.89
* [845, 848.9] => 0.00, 5.02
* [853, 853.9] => 0.11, 4.54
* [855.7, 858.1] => 0.03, 4.94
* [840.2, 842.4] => -0.22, 6.11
